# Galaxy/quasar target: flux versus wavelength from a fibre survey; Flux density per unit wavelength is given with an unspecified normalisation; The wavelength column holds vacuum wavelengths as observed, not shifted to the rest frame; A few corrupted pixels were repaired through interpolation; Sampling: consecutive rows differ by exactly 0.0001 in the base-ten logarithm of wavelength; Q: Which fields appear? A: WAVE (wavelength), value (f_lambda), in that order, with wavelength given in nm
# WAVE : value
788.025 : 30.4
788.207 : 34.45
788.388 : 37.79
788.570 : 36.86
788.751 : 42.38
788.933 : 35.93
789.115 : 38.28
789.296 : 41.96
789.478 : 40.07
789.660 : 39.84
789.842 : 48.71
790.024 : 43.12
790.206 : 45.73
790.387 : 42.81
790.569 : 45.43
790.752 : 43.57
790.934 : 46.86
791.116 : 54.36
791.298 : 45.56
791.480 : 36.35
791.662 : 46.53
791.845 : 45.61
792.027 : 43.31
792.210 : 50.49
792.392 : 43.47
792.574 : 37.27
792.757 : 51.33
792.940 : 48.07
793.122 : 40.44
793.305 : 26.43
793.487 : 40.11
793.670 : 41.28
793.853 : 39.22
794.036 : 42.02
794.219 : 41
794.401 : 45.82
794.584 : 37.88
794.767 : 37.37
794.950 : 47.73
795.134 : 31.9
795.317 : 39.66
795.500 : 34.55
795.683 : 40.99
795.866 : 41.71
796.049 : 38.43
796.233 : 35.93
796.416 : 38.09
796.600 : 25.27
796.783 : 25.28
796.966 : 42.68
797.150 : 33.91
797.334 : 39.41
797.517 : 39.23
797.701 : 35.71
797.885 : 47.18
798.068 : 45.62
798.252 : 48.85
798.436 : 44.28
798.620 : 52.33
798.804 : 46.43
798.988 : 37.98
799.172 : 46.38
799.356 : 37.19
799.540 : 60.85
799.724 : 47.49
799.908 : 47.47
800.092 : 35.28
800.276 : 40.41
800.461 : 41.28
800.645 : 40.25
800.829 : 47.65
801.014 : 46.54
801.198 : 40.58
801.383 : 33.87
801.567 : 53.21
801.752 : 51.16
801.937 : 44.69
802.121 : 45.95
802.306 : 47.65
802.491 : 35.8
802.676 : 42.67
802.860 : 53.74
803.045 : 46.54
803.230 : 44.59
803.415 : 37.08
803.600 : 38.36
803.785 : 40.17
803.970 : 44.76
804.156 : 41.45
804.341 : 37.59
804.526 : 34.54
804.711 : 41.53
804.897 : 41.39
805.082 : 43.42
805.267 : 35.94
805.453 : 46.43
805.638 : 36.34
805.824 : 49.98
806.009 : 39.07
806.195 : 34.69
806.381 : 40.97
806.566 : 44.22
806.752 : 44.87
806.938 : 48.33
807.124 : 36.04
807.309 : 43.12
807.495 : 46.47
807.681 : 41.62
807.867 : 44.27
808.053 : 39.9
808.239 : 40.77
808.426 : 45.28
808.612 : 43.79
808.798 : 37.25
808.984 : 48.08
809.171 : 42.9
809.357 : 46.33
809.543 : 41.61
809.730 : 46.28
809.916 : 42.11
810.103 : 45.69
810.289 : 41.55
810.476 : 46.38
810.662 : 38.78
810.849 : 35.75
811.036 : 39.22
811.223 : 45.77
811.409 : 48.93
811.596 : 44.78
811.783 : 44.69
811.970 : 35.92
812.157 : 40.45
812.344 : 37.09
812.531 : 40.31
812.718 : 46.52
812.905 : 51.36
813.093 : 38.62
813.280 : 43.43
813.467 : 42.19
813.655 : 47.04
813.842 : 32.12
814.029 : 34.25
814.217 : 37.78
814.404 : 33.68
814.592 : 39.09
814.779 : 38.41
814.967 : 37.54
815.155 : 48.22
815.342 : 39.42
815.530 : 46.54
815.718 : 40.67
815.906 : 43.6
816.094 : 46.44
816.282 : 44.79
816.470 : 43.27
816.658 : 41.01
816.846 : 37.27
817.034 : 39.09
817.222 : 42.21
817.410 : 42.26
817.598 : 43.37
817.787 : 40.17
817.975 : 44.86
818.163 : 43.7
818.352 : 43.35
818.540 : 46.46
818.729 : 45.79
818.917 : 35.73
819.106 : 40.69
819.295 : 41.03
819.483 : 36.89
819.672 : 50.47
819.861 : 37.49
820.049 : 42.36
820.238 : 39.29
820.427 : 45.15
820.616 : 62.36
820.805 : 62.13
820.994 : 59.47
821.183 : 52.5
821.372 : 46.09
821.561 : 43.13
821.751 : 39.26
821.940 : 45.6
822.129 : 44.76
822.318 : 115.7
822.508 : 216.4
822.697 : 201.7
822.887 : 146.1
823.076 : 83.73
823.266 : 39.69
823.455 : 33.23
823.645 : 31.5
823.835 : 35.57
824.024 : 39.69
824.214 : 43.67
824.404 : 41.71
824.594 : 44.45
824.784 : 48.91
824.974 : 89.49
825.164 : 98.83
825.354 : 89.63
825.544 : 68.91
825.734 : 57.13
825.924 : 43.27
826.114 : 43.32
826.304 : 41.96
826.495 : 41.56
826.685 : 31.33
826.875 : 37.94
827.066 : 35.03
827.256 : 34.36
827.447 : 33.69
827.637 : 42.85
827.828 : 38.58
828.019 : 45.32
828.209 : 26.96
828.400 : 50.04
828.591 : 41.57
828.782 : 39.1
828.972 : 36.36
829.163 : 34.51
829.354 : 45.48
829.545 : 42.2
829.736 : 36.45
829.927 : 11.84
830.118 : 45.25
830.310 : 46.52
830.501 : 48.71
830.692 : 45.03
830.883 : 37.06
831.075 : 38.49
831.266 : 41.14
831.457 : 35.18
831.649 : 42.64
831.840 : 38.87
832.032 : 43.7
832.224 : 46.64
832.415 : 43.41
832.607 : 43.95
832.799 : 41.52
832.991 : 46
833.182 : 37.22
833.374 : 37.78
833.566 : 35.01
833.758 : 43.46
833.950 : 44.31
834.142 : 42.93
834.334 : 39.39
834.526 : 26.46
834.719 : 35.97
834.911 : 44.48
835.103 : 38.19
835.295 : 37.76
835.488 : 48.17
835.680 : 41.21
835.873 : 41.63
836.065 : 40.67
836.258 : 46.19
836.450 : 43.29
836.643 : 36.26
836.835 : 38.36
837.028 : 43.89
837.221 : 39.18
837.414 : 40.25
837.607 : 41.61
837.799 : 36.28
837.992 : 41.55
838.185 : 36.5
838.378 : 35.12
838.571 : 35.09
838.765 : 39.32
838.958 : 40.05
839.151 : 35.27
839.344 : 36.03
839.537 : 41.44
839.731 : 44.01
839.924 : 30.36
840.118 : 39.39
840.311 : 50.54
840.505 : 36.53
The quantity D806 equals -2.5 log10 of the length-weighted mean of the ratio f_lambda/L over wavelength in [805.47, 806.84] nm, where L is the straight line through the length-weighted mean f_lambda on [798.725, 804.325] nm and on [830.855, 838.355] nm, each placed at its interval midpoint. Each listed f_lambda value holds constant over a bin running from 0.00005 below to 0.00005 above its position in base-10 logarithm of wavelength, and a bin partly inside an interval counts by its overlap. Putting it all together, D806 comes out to 0.04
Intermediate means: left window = 43.8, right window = 40.4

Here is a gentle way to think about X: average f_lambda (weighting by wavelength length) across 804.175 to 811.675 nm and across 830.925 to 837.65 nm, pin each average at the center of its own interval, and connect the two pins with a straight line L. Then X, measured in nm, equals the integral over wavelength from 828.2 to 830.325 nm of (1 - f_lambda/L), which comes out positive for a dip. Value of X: 0.147 nm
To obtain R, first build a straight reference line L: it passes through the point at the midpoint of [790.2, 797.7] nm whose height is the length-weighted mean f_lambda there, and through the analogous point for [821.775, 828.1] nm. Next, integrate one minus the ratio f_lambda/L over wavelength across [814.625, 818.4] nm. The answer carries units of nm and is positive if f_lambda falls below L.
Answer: 0.97 nm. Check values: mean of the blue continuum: 40.7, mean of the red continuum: 62.9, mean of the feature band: 42.2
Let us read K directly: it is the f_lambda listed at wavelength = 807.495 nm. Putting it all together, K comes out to 46.47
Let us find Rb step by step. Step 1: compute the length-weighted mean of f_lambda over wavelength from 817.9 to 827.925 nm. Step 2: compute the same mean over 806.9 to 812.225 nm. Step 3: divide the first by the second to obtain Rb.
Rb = 1.3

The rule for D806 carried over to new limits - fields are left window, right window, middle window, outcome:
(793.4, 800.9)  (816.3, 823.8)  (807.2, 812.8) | 0.174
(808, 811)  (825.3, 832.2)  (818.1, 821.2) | -0.096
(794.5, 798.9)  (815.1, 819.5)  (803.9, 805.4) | 0.014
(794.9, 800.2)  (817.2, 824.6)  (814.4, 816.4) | 0.265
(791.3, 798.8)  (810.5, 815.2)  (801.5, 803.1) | -0.148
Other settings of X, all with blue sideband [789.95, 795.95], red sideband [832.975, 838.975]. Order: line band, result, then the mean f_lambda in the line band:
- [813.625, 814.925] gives 0.128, 37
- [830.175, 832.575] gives -0.143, 42.4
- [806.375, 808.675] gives -0.092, 43.1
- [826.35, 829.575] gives 0.127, 38.6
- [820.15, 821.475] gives -0.384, 52.4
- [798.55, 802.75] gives -0.257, 44.4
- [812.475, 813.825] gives -0.082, 43.6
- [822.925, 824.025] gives -0.246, 49.6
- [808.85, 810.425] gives -0.109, 44.2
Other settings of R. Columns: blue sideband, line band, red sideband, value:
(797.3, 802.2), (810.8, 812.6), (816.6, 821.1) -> 0.12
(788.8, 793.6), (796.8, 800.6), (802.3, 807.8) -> -0.06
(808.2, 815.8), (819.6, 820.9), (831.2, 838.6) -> -0.22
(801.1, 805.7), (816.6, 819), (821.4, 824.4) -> 0.89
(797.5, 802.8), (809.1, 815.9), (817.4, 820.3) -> 0.19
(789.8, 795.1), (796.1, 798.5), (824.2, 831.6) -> 0.27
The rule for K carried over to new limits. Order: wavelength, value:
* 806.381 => 40.97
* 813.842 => 32.12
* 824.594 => 44.45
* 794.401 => 45.82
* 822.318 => 115.7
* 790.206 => 45.73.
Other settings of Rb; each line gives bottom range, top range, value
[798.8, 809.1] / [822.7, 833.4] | 1.11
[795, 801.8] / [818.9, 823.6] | 1.61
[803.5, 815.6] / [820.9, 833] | 1.26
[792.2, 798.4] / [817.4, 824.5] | 1.46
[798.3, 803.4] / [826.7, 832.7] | 0.88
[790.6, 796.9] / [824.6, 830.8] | 1.13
